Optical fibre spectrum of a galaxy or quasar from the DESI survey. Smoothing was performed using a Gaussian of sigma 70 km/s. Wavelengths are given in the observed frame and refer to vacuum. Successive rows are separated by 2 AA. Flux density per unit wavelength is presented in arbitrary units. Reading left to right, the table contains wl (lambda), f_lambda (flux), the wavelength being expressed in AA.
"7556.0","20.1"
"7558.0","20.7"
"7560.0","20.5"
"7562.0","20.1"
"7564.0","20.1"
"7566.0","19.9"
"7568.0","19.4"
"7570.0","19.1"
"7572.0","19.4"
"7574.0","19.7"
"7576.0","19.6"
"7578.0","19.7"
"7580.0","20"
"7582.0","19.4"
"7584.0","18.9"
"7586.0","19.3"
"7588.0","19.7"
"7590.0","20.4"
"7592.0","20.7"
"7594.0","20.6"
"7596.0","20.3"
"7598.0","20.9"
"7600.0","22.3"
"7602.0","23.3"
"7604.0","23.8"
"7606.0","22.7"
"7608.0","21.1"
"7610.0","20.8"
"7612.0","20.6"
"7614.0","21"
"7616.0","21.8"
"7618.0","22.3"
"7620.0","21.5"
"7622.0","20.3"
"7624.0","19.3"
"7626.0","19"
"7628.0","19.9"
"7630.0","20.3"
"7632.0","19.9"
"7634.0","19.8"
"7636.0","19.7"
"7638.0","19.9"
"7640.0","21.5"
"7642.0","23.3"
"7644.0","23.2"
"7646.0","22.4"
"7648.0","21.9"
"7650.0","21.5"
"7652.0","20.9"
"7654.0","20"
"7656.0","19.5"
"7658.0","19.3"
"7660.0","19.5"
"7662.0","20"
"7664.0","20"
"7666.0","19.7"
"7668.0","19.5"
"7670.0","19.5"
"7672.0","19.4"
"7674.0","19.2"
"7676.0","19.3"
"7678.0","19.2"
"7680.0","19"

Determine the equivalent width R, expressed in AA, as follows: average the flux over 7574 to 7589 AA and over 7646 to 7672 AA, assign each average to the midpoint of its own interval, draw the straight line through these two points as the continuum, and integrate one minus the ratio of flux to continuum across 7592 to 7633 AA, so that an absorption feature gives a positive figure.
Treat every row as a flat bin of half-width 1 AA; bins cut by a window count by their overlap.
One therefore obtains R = -2.7 AA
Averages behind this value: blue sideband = 19.5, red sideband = 20.2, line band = 21.1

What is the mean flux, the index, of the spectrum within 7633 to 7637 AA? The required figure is 19.8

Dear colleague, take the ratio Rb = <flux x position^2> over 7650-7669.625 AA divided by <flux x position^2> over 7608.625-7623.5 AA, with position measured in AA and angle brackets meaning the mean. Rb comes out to 0.95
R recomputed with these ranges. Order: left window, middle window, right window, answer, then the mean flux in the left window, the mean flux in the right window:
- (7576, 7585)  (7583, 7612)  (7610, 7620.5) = -0.9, 19.5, 21.4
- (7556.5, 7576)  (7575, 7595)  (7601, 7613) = 1.0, 19.9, 22.1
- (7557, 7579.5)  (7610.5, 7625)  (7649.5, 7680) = -0.9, 19.8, 19.7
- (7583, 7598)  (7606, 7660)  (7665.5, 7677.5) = -3.0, 20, 19.4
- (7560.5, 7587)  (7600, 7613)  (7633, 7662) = -1.2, 19.6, 20.9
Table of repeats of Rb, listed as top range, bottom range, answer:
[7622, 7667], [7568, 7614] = 1.01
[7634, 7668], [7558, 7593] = 1.07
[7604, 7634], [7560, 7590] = 1.07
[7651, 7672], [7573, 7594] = 1.02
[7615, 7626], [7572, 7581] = 1.07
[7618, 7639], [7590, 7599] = 0.98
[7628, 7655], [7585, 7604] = 1.02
